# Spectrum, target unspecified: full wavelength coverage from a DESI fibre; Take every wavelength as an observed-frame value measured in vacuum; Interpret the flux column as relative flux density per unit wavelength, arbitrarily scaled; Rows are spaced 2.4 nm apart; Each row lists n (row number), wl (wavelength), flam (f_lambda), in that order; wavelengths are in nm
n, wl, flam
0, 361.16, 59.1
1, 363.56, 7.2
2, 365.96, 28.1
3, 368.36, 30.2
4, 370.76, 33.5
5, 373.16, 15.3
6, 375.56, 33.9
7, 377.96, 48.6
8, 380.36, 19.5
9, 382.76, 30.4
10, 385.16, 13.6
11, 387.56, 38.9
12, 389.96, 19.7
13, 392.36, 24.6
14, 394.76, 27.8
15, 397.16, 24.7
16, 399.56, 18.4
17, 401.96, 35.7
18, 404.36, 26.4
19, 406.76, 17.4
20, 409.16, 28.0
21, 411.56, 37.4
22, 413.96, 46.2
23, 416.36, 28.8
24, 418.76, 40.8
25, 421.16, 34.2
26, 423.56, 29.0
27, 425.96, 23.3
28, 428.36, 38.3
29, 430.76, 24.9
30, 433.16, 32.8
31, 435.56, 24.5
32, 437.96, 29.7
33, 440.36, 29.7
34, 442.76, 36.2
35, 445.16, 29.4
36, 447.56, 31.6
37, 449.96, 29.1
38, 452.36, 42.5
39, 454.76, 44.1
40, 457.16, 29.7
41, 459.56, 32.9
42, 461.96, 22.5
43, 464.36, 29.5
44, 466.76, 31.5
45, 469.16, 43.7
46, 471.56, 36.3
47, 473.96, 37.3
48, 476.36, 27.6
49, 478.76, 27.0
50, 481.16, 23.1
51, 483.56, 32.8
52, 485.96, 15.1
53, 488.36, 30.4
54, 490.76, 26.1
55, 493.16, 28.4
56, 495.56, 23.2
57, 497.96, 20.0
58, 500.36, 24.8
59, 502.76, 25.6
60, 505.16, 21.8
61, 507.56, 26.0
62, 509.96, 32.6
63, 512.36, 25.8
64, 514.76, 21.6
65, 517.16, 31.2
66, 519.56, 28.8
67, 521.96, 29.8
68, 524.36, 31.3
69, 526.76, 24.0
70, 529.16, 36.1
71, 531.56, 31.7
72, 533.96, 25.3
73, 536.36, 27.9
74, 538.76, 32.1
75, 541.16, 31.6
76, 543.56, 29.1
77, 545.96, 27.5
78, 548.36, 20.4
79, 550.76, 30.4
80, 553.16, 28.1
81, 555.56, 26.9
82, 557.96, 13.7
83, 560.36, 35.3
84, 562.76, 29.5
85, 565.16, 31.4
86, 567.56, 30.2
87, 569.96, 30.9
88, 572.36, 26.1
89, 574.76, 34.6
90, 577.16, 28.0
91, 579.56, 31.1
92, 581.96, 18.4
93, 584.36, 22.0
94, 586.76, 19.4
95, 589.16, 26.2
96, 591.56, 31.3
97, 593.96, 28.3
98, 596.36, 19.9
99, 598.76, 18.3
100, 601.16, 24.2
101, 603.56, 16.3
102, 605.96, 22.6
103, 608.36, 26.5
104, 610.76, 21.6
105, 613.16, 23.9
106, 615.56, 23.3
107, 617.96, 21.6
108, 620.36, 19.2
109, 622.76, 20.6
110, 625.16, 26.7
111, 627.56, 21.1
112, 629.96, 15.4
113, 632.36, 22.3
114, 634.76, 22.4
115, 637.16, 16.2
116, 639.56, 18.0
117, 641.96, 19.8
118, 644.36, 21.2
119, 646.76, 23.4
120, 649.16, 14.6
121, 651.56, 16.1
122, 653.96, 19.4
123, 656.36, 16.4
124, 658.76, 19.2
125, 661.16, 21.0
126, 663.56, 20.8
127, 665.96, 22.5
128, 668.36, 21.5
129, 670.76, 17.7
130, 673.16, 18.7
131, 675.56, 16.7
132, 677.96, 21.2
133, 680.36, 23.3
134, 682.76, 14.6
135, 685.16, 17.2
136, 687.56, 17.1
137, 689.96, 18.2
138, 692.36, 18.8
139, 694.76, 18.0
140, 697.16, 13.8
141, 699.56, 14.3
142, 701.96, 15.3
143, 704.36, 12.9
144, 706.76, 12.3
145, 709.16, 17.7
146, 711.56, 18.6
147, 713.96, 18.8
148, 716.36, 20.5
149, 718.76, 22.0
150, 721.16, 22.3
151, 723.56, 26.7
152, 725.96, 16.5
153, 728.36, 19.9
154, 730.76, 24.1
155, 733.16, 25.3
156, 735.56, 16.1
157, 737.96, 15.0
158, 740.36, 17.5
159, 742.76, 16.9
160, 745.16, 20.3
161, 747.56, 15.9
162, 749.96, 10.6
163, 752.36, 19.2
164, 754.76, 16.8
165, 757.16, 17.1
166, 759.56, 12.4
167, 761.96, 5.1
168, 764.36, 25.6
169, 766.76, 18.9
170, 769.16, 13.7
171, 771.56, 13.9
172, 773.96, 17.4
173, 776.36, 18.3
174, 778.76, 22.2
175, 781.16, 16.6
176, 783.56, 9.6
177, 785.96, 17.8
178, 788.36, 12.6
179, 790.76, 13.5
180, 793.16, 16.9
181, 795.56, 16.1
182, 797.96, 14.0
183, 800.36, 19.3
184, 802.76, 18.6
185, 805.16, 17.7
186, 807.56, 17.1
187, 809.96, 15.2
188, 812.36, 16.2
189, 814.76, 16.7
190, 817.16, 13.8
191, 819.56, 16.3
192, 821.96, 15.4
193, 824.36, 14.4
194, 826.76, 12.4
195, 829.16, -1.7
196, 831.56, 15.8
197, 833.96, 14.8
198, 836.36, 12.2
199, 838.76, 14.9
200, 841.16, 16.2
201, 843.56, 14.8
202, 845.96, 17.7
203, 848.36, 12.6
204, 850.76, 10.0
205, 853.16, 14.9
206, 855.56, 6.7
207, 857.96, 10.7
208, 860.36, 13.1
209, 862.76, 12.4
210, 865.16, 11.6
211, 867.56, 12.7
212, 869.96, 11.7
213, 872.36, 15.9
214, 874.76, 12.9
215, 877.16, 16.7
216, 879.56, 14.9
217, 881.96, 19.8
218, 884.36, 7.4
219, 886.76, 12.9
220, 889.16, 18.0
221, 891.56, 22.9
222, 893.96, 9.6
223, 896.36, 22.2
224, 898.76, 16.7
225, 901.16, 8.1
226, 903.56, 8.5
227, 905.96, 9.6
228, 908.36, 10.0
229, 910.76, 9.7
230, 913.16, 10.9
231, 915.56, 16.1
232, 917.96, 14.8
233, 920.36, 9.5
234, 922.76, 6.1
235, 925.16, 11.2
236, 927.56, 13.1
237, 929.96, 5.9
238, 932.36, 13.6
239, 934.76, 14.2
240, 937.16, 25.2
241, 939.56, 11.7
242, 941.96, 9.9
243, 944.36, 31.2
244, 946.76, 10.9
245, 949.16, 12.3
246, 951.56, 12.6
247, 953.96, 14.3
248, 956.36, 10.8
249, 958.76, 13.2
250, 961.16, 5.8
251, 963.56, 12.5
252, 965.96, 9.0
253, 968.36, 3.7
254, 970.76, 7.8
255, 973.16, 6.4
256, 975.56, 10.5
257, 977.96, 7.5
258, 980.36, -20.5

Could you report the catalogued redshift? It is 0.893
